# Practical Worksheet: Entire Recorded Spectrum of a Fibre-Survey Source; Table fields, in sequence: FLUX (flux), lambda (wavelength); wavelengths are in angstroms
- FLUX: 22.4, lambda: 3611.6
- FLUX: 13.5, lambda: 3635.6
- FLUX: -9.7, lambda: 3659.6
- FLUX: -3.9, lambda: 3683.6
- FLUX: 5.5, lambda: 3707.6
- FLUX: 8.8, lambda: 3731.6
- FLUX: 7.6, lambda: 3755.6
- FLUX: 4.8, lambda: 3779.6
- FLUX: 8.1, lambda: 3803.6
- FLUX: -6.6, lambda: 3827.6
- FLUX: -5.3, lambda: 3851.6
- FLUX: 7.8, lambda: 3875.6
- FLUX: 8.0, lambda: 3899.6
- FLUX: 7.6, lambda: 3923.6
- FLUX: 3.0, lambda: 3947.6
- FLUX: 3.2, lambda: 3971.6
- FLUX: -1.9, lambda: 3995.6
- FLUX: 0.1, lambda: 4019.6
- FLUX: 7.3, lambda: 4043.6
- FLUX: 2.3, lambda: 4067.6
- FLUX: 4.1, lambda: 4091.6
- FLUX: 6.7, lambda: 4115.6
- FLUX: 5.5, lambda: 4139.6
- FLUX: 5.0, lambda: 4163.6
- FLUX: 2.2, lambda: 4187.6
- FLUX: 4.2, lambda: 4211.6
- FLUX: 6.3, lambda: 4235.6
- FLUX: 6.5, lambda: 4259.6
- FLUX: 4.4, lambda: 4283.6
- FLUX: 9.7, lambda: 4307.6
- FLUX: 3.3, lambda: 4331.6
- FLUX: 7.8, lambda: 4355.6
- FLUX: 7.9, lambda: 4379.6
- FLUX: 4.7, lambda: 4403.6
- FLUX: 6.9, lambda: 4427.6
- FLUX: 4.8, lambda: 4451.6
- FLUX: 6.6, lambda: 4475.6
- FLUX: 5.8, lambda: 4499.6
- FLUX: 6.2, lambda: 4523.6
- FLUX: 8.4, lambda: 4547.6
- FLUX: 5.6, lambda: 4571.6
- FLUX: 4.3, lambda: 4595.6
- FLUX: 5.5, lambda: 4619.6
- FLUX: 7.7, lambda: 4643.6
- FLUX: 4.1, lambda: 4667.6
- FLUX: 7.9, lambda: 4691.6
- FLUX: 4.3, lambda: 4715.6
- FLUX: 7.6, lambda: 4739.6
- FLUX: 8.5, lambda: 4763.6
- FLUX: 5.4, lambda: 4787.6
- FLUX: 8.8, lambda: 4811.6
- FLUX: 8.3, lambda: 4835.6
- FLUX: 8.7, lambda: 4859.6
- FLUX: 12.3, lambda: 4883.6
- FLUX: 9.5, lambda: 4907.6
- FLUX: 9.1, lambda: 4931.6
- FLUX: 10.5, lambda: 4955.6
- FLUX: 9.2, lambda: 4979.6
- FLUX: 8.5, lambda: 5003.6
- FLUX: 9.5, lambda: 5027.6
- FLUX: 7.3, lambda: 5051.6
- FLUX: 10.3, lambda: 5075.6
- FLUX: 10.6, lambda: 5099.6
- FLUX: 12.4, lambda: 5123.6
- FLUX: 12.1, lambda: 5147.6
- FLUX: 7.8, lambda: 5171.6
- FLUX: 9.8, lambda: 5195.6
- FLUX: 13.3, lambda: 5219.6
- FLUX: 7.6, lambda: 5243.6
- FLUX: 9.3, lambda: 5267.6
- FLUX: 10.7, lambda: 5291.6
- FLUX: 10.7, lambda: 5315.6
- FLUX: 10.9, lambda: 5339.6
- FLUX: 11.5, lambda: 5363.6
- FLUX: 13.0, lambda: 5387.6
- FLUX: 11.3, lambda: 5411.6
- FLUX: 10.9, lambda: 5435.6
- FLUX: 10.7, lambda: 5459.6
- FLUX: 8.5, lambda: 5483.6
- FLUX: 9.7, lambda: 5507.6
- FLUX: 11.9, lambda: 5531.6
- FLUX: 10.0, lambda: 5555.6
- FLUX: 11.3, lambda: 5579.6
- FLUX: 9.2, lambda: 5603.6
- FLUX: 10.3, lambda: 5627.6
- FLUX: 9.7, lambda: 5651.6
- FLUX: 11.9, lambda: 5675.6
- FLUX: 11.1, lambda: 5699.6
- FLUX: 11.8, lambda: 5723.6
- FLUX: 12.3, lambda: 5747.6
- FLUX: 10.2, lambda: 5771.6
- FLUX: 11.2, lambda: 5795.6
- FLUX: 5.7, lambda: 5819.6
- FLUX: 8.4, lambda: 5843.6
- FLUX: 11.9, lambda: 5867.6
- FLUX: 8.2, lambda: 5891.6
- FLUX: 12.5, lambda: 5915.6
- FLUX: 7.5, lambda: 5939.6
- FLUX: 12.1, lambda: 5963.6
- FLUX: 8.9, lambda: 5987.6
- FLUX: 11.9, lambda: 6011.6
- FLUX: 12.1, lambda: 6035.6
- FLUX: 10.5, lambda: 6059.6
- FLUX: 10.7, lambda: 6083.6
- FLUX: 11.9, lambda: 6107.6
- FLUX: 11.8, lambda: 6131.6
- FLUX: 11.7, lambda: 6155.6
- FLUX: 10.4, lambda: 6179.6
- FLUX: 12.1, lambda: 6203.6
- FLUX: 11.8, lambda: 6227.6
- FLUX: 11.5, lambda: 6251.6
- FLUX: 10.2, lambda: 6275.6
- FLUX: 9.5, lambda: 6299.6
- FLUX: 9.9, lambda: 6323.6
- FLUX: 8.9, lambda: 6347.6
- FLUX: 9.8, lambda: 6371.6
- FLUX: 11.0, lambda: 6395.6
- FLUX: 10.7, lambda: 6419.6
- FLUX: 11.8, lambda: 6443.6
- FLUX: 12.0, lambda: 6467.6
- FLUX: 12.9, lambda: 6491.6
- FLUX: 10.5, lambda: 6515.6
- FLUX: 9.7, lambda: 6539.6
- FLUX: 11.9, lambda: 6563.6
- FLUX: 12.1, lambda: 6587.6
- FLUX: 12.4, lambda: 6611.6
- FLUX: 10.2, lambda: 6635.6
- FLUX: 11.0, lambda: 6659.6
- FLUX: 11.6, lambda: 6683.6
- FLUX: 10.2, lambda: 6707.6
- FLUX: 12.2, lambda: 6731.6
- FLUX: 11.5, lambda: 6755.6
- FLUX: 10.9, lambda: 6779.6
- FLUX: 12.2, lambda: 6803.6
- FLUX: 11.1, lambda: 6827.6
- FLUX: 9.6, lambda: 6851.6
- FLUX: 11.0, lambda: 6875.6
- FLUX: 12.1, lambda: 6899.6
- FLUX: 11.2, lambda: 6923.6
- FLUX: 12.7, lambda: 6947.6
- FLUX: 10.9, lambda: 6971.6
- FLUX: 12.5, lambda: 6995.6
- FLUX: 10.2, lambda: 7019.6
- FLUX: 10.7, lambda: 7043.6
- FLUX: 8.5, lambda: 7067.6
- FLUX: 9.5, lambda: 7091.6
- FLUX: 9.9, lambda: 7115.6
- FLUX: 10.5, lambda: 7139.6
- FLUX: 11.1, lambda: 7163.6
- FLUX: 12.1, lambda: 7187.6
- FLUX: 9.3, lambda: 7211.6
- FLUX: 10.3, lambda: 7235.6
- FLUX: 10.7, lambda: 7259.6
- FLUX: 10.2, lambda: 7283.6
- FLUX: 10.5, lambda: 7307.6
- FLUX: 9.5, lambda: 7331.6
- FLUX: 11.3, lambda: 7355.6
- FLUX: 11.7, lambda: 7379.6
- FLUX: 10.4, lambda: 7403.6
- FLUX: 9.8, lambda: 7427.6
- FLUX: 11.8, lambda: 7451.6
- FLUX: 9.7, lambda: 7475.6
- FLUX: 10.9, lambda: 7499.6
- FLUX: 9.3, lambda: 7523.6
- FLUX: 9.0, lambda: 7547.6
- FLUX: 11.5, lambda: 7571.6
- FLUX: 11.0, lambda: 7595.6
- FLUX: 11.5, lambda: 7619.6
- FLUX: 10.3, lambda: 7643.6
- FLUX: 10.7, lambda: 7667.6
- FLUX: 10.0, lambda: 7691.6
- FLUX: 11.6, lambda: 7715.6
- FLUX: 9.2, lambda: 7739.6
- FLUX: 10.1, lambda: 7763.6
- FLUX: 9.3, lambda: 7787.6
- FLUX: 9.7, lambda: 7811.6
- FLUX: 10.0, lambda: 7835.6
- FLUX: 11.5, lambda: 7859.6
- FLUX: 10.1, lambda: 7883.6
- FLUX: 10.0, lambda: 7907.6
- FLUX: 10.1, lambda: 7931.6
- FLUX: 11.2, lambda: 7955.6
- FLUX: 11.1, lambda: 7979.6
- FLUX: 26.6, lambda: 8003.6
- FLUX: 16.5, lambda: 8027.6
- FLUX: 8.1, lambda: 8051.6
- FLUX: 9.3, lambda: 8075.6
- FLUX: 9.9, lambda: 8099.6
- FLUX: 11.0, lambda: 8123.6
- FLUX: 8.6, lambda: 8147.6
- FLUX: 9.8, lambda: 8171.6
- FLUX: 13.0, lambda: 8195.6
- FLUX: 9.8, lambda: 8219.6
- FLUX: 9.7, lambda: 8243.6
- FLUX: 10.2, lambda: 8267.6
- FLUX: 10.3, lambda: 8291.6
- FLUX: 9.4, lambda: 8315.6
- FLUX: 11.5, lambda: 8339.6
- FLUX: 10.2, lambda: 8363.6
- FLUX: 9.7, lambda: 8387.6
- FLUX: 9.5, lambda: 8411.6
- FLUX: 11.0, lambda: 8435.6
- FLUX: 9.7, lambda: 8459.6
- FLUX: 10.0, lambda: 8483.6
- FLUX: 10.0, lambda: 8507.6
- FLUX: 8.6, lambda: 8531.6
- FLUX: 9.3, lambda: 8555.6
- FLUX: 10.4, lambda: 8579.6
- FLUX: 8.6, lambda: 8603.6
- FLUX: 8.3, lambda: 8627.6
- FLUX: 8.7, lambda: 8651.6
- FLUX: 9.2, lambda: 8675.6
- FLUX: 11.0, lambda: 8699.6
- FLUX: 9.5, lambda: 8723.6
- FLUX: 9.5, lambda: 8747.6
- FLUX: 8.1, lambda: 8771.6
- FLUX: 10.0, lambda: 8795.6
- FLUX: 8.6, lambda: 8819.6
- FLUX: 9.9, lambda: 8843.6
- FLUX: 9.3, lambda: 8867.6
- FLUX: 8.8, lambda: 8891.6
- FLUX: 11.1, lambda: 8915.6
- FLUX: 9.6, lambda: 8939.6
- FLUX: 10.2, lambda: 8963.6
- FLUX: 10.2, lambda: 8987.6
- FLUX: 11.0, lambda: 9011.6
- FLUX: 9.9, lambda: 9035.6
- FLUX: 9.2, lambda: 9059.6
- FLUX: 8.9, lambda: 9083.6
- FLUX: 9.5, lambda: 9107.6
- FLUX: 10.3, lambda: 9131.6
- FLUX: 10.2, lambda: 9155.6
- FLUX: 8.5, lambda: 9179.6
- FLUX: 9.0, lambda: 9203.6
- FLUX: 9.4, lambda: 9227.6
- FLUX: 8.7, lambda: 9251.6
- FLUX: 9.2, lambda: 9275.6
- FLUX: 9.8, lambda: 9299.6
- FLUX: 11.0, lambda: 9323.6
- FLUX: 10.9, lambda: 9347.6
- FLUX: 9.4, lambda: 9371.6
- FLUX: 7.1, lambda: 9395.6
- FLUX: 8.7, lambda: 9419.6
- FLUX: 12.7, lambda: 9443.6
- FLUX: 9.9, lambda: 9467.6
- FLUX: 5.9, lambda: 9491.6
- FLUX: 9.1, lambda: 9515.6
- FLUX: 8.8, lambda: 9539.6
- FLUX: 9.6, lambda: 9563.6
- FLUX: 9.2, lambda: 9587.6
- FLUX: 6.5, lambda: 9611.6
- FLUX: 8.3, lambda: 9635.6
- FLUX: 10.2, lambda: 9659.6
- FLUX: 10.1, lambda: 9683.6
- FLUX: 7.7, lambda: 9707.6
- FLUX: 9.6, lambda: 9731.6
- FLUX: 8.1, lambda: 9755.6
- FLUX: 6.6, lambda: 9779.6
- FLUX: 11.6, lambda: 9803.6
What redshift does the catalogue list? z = 0.22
